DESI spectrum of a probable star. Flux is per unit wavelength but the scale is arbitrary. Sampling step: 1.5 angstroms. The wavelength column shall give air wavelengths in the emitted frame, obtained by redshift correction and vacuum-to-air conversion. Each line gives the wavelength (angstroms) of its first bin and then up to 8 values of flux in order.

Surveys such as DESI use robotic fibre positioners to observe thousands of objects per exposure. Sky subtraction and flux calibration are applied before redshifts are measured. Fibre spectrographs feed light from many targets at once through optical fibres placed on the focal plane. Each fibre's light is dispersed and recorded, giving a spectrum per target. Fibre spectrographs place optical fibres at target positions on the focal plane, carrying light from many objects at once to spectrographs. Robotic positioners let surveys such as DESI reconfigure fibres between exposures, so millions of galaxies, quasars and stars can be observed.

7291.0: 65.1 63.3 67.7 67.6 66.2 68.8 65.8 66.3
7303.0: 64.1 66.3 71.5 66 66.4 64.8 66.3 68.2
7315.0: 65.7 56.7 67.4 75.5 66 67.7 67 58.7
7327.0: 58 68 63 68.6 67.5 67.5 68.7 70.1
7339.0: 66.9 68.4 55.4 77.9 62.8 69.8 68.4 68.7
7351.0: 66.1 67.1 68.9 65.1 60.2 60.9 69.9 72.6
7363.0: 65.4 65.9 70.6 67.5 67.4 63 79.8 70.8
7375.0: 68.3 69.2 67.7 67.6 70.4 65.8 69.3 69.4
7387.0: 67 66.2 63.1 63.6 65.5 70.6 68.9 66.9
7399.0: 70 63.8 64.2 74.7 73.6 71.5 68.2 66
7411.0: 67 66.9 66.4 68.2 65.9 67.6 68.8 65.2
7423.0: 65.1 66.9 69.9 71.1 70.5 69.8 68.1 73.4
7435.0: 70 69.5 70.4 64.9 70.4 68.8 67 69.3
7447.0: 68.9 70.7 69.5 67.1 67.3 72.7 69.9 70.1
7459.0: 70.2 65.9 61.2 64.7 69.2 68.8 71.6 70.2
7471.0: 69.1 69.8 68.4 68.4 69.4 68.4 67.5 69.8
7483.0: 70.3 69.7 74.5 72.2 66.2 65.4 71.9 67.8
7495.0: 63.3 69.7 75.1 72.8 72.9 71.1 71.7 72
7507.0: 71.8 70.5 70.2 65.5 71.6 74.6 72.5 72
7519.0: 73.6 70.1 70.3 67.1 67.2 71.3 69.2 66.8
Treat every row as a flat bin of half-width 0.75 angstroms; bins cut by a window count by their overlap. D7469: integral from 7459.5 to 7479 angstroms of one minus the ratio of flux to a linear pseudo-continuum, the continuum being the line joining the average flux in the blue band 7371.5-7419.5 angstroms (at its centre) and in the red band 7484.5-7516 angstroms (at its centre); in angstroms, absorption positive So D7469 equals 0.49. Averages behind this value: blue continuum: 68.2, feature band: 68.1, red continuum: 70.6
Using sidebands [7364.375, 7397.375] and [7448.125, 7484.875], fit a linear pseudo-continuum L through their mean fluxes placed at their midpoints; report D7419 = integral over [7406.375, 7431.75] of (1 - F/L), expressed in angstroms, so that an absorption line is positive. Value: 0.20 angstroms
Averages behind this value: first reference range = 68.1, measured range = 67.9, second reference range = 68.8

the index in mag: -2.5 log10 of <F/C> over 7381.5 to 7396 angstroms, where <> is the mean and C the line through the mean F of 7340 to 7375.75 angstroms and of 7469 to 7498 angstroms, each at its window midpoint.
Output 0.02 mag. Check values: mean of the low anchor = 67.5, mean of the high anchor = 69.2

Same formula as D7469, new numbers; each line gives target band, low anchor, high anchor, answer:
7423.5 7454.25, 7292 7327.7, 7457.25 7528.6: -0.27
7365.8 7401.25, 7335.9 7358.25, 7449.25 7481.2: -0.34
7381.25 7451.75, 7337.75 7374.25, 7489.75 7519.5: 0.63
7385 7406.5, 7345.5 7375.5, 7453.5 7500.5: 0.13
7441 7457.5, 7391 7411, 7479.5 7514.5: 0.01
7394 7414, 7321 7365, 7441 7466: -0.31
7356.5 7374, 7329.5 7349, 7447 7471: -0.06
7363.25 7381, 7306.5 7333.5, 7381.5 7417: -0.50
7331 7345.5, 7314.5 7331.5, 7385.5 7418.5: -0.42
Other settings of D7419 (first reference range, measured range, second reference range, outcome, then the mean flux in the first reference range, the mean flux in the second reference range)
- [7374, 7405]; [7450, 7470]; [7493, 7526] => 0.31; 67.8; 70.6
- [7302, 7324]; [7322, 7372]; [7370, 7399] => 0.51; 66.6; 68.2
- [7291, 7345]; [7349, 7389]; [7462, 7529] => -0.27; 66.3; 69.9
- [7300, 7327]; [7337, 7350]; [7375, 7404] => -0.19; 65.9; 67.5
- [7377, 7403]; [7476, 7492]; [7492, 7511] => 0.16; 67.2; 70.7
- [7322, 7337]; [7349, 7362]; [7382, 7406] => -0.01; 65.5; 67.7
